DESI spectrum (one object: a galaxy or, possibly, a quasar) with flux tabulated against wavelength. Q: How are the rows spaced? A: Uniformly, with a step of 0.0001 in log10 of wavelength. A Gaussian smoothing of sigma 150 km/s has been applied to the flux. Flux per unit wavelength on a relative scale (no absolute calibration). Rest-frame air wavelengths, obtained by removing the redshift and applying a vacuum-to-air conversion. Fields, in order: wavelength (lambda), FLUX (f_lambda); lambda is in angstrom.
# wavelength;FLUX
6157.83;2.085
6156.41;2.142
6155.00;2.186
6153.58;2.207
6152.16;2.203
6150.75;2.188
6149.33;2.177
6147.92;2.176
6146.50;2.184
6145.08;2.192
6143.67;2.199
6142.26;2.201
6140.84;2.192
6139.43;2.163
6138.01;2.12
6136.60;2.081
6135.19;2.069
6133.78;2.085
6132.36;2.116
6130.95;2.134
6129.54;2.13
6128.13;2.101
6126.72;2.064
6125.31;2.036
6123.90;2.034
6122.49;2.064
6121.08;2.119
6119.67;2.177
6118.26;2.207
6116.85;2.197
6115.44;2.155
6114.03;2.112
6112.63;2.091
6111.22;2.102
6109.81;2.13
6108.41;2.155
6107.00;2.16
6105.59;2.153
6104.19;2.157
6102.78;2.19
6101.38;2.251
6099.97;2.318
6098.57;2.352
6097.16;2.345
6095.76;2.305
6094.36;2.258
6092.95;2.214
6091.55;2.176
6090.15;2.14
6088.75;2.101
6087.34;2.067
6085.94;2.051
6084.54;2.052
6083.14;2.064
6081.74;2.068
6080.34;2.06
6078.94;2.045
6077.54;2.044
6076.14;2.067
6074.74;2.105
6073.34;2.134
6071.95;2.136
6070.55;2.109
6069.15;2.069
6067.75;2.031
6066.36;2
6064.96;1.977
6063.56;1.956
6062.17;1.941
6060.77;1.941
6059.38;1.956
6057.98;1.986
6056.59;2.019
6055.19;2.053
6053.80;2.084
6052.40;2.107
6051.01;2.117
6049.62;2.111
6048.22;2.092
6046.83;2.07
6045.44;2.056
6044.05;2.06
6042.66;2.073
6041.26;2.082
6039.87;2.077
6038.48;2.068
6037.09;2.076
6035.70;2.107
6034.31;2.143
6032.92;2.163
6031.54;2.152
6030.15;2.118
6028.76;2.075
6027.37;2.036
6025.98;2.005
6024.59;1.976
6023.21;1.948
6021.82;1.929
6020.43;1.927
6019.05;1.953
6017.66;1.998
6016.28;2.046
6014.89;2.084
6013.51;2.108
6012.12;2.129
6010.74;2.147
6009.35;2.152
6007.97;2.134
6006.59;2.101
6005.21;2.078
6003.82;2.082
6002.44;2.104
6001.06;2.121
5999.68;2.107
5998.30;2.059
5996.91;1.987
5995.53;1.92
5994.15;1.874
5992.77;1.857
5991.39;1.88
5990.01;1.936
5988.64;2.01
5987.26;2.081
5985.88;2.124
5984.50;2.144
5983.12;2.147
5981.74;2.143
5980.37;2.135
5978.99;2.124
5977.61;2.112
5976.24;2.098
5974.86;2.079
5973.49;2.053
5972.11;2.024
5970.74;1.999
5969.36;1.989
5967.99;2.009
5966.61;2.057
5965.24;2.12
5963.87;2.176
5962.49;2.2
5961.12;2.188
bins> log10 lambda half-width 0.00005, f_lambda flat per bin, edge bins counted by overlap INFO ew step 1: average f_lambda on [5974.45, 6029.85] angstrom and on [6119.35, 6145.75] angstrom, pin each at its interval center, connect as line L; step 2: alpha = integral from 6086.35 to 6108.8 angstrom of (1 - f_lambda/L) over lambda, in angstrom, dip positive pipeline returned -1.1 angstrom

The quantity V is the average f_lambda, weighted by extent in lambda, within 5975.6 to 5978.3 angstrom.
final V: 2.11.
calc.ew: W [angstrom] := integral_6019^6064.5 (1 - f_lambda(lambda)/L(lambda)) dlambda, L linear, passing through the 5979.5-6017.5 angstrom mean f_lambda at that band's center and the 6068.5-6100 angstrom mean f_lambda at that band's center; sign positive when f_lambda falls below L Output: 1.2 angstrom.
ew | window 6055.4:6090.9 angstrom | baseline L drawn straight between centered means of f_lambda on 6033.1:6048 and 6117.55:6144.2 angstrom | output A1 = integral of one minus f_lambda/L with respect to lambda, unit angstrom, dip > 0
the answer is 0.9 angstrom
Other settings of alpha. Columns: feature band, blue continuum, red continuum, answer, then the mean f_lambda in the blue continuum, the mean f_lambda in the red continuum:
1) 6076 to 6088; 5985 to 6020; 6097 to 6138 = 0.3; 2.04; 2.14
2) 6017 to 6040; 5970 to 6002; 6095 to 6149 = 0.4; 2.04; 2.16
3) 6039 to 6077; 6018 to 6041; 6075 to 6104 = 0.9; 2.05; 2.16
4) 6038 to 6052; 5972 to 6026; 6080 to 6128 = 0.1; 2.05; 2.15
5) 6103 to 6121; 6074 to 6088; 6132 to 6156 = -0.3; 2.06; 2.16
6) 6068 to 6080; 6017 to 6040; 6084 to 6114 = 0.3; 2.04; 2.18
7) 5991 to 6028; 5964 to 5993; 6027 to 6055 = 0.8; 2.06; 2.09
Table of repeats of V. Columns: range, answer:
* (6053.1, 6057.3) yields 2.05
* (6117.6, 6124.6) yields 2.12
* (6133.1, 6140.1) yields 2.1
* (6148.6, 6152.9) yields 2.19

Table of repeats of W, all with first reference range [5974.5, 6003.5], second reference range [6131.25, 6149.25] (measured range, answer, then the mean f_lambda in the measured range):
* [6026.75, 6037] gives -0.2 angstrom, 2.11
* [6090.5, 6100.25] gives -0.7 angstrom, 2.28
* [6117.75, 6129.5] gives 0.2 angstrom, 2.1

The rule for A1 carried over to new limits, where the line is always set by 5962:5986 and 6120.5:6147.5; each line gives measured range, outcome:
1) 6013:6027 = 0.7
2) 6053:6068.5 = 0.8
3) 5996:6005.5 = 0.1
